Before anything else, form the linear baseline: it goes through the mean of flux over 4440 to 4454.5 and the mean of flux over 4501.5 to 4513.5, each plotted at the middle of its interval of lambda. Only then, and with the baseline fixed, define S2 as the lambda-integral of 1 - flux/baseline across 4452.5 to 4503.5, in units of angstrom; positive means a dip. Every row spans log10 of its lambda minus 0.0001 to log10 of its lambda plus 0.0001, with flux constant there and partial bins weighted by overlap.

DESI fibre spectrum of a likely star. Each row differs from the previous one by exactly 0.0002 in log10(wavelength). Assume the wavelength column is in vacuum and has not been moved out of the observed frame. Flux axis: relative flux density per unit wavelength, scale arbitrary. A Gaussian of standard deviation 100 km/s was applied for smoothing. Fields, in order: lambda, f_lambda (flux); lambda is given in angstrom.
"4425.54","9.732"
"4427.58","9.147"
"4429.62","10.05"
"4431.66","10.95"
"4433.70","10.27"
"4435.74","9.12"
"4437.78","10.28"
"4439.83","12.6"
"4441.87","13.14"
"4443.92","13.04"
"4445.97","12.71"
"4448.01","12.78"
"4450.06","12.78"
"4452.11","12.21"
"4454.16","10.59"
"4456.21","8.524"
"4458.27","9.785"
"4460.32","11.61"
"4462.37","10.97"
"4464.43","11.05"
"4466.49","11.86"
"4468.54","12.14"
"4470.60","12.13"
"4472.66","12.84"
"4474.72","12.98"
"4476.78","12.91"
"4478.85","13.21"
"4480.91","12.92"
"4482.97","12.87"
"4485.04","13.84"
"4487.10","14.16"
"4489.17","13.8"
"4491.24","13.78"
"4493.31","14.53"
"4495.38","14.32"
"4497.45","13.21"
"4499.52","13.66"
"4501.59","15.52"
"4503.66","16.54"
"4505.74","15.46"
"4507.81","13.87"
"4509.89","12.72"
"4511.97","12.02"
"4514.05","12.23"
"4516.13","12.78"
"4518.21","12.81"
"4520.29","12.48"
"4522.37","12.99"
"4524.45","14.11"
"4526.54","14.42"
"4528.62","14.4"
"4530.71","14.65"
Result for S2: 2.73 angstrom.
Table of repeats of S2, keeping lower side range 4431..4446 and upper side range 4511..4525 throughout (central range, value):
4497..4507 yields -1.98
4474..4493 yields -1.96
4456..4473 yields 0.86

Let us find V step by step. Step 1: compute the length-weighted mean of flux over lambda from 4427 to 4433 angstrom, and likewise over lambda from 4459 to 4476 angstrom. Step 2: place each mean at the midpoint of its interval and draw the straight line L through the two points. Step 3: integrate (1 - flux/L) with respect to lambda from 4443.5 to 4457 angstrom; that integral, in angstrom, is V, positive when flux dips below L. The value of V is -0.9 angstrom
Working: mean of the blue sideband 10.1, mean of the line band 11.8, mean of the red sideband 11.9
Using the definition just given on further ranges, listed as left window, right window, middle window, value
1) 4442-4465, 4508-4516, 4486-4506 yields -3.59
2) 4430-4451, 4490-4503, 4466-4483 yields 0.75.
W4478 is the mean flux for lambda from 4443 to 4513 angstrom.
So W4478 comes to 12.9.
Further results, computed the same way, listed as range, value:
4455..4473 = 11.1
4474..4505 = 13.9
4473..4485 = 13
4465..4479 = 12.5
